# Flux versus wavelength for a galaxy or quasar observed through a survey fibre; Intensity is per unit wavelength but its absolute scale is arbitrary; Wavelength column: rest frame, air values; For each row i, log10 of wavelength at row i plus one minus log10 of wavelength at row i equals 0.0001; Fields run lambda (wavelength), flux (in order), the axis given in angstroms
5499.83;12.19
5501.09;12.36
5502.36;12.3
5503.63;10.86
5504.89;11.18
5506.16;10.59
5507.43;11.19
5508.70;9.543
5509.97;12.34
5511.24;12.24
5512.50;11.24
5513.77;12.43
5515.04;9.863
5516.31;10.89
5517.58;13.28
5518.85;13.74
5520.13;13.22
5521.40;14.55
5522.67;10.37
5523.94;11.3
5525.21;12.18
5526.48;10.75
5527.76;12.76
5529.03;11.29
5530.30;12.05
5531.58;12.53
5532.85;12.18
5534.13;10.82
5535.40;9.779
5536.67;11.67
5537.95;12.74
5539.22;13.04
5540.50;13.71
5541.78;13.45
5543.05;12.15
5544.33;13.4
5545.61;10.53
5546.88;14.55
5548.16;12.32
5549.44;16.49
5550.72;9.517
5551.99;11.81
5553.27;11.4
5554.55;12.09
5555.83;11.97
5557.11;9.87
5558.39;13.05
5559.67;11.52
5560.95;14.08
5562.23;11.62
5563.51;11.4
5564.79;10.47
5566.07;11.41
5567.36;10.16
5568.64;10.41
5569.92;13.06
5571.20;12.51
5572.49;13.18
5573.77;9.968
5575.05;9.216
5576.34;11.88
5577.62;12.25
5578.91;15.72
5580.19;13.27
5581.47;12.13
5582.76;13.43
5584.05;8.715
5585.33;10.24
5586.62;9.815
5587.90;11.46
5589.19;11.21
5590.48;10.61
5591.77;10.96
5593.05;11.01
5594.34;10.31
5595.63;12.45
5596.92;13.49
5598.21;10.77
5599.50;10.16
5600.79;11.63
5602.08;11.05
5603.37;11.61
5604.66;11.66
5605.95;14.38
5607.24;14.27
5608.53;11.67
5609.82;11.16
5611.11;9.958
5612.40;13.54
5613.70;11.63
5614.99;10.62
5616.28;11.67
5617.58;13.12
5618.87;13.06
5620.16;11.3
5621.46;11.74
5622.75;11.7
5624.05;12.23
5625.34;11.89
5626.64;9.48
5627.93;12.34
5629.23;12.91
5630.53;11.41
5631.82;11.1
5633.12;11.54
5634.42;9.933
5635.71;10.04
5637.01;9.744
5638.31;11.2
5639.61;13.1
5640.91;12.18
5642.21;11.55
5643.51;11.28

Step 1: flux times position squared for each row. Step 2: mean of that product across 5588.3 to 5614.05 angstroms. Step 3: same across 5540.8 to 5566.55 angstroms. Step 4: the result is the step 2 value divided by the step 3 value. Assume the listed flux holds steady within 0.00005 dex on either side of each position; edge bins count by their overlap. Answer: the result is 0.97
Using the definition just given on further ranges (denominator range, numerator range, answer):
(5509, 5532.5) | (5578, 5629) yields 1.01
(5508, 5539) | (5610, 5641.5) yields 1.01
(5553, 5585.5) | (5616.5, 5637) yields 1.00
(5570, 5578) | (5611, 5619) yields 1.05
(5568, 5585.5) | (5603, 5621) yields 1.03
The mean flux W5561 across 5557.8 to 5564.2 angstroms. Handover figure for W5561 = 12.3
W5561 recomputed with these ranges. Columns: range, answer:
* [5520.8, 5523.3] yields 12.4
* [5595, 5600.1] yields 11.7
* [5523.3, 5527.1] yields 11.4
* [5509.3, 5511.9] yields 12.3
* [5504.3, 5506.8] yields 10.9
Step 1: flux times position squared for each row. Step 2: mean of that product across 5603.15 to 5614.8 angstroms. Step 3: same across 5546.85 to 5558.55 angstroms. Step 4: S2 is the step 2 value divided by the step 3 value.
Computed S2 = 1.0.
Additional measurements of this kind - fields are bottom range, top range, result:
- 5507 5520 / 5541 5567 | 1.05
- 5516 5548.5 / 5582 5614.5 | 0.96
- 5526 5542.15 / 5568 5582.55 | 1.03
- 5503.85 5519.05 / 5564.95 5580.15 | 1.05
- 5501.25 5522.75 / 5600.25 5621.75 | 1.05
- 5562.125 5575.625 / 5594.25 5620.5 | 1.08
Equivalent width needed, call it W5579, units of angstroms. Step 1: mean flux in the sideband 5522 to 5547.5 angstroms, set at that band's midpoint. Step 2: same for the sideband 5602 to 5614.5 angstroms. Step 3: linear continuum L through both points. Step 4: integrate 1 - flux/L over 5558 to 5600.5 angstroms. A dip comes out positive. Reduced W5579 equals 1.9 angstroms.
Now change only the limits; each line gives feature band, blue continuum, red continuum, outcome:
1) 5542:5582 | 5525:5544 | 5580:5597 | -1.4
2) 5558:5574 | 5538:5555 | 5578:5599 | 0.5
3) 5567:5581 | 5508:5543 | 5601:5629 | -0.1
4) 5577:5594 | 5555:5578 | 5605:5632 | 0.2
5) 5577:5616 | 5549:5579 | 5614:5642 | -0.2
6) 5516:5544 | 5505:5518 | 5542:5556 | -0.9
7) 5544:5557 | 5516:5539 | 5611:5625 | -0.3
